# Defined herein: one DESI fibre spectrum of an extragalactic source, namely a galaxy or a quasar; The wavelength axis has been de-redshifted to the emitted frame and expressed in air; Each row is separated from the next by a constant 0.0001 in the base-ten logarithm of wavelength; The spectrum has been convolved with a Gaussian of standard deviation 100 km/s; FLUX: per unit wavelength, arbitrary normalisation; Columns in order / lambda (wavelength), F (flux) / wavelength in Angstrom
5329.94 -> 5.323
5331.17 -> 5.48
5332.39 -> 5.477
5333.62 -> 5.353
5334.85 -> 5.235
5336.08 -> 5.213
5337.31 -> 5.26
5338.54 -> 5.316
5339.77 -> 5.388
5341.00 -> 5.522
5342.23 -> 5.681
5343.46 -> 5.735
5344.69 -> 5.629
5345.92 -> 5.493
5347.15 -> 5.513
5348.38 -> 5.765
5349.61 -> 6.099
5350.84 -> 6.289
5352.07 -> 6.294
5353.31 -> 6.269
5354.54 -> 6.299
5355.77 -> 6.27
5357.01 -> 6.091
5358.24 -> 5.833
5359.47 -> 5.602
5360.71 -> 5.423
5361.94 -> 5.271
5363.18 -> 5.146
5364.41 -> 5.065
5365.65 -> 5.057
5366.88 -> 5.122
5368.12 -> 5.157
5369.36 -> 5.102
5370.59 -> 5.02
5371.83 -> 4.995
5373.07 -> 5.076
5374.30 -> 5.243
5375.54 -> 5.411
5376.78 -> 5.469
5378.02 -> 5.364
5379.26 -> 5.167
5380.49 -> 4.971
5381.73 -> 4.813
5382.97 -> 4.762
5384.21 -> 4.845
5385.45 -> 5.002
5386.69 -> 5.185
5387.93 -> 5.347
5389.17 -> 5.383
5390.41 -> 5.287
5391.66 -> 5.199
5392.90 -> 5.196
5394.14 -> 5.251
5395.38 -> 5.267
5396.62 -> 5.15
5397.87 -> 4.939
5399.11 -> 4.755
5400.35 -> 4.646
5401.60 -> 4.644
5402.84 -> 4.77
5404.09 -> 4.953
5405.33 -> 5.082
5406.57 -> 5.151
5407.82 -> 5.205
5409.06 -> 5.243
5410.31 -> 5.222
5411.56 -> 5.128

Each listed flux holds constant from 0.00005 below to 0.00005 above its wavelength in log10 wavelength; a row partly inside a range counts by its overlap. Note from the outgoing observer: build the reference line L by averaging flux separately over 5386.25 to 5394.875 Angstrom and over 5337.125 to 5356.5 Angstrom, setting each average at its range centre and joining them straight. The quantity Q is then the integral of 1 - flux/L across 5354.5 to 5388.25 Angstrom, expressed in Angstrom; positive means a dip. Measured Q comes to 1.5 Angstrom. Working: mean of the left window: 5.82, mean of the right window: 5.27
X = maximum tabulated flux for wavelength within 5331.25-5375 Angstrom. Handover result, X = 6.299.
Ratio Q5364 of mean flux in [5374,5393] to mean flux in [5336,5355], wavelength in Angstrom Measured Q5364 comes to 0.9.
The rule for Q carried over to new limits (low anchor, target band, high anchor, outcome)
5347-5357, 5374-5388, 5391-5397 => 1.0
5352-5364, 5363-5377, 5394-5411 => 1.1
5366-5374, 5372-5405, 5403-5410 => 0.1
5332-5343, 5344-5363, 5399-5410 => -2.1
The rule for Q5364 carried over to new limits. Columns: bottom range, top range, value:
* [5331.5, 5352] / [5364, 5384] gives 0.91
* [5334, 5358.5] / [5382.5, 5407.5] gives 0.88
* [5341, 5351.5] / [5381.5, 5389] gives 0.87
